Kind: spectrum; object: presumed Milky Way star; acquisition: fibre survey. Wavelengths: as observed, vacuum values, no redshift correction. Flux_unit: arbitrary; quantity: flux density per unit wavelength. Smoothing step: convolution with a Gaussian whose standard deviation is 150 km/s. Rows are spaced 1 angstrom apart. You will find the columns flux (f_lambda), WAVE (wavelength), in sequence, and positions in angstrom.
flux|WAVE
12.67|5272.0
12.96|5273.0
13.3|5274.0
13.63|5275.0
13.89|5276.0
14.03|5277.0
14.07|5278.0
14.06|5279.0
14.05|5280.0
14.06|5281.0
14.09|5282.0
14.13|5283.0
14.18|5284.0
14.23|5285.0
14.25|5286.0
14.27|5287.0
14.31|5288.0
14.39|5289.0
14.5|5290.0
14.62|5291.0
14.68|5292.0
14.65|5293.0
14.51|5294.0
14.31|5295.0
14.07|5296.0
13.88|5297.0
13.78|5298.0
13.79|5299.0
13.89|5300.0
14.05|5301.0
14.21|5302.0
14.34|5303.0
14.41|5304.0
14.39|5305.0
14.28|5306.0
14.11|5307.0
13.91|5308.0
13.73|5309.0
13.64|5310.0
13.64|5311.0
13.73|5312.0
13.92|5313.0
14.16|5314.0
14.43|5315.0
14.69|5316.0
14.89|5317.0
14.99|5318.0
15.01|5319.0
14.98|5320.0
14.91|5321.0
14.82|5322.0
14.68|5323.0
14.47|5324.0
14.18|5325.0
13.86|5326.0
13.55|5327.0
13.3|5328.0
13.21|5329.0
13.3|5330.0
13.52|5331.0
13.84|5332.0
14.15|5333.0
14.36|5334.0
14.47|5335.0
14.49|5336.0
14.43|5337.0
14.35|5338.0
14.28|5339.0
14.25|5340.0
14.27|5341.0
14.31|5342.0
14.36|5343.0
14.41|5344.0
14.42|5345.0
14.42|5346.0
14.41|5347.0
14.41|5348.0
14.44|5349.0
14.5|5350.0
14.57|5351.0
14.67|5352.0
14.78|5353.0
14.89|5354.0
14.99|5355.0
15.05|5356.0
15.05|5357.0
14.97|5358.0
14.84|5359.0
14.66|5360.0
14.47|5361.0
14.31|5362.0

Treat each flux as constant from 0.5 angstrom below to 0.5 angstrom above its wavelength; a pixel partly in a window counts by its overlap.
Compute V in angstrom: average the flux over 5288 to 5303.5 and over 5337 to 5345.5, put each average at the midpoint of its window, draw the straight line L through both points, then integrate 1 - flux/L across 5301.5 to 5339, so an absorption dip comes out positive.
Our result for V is 0.3 angstrom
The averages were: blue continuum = 14.2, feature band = 14.2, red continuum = 14.3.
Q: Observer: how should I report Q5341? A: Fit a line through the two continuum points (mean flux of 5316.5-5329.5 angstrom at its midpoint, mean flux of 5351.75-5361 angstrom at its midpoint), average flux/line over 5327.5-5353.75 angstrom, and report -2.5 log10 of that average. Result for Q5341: 0.03 mag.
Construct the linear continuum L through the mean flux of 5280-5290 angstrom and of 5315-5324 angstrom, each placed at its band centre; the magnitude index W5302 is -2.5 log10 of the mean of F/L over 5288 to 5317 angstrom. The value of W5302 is 0.03 mag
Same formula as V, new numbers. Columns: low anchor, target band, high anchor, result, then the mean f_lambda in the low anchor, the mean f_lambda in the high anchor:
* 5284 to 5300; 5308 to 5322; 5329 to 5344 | -0.16 angstrom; 14.3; 14.1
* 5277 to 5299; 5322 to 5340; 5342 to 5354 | 0.46 angstrom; 14.2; 14.5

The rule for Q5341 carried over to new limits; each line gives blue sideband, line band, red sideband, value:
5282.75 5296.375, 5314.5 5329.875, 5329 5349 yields -0.01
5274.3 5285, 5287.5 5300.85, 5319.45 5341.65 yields -0.01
